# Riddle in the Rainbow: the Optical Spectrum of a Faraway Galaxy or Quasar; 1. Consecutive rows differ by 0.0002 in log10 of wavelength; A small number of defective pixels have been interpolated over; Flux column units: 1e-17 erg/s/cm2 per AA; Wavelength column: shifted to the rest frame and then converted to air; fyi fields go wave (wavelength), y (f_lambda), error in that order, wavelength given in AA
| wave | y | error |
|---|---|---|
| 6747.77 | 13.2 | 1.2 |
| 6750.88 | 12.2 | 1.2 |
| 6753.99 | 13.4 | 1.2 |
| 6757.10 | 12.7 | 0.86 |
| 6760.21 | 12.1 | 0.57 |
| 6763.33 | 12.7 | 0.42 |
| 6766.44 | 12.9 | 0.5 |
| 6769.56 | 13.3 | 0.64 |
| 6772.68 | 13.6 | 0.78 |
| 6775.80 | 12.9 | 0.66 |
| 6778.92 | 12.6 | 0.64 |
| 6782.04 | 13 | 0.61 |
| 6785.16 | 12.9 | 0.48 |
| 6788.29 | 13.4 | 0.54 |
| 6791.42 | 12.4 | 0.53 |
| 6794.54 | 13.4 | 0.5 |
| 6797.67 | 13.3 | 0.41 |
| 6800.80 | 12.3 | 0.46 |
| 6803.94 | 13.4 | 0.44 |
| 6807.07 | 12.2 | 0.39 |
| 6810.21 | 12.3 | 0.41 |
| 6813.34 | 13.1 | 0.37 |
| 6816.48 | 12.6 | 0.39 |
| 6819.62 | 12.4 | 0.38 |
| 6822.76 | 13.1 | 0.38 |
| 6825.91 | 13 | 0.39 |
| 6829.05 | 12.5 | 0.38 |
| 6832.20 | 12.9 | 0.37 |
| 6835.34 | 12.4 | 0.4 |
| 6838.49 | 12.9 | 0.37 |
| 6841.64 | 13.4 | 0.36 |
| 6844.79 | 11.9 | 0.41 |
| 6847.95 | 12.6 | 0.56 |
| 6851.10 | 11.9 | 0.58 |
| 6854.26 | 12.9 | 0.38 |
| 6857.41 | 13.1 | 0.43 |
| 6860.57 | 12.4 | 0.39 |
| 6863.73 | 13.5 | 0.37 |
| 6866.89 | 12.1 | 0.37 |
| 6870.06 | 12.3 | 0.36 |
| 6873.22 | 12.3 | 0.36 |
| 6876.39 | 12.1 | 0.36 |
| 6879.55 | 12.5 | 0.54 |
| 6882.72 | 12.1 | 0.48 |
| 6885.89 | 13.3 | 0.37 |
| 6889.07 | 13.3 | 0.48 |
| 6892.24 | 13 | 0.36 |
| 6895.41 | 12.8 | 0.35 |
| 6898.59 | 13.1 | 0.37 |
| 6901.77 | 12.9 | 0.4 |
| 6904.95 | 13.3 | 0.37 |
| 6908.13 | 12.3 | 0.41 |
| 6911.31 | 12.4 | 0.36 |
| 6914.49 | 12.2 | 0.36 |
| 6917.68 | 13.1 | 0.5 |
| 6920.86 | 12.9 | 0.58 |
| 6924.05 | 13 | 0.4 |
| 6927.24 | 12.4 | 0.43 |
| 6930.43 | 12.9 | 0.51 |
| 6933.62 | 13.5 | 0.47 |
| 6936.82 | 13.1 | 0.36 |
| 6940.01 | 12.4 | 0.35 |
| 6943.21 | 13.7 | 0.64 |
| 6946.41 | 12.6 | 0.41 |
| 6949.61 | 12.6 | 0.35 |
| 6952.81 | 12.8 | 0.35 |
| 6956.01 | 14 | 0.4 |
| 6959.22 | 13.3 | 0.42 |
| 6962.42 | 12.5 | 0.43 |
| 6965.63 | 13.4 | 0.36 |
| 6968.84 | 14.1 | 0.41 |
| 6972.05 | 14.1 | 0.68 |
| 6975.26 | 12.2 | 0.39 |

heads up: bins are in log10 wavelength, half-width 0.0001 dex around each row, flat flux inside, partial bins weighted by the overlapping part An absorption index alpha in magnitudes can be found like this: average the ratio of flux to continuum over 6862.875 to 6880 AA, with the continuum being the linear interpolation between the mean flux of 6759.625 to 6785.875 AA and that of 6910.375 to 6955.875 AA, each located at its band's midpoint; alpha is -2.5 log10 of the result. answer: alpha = 0.04 mag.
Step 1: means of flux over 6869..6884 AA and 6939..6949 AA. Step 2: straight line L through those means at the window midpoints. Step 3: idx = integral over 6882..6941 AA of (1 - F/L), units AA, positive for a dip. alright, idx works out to -1.3 AA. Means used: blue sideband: 12.3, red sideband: 12.9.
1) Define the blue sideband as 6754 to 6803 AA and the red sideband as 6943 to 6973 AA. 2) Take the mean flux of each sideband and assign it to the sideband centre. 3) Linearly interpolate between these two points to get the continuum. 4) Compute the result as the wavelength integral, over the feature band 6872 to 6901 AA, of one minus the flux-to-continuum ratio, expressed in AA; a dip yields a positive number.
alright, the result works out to 0.9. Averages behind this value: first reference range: 12.9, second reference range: 13.3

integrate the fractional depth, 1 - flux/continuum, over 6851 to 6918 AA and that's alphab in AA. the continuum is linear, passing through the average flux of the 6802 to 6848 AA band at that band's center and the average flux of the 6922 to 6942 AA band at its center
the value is 0.7 AA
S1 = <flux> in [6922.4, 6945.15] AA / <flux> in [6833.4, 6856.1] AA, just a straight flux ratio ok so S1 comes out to 1.0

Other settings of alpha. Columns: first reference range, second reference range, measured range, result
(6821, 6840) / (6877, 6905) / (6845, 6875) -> 0.03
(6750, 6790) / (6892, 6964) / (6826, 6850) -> 0.02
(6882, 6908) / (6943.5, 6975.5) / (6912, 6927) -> 0.03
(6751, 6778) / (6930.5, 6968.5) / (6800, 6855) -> 0.03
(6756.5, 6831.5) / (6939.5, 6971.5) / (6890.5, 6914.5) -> 0.02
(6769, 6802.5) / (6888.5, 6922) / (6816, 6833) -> 0.02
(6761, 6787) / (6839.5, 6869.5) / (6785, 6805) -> -0.01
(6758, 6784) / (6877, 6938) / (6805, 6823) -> 0.02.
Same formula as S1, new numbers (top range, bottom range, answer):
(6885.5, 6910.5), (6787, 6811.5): 1.01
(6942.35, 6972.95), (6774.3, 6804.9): 1.03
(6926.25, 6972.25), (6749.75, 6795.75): 1.02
